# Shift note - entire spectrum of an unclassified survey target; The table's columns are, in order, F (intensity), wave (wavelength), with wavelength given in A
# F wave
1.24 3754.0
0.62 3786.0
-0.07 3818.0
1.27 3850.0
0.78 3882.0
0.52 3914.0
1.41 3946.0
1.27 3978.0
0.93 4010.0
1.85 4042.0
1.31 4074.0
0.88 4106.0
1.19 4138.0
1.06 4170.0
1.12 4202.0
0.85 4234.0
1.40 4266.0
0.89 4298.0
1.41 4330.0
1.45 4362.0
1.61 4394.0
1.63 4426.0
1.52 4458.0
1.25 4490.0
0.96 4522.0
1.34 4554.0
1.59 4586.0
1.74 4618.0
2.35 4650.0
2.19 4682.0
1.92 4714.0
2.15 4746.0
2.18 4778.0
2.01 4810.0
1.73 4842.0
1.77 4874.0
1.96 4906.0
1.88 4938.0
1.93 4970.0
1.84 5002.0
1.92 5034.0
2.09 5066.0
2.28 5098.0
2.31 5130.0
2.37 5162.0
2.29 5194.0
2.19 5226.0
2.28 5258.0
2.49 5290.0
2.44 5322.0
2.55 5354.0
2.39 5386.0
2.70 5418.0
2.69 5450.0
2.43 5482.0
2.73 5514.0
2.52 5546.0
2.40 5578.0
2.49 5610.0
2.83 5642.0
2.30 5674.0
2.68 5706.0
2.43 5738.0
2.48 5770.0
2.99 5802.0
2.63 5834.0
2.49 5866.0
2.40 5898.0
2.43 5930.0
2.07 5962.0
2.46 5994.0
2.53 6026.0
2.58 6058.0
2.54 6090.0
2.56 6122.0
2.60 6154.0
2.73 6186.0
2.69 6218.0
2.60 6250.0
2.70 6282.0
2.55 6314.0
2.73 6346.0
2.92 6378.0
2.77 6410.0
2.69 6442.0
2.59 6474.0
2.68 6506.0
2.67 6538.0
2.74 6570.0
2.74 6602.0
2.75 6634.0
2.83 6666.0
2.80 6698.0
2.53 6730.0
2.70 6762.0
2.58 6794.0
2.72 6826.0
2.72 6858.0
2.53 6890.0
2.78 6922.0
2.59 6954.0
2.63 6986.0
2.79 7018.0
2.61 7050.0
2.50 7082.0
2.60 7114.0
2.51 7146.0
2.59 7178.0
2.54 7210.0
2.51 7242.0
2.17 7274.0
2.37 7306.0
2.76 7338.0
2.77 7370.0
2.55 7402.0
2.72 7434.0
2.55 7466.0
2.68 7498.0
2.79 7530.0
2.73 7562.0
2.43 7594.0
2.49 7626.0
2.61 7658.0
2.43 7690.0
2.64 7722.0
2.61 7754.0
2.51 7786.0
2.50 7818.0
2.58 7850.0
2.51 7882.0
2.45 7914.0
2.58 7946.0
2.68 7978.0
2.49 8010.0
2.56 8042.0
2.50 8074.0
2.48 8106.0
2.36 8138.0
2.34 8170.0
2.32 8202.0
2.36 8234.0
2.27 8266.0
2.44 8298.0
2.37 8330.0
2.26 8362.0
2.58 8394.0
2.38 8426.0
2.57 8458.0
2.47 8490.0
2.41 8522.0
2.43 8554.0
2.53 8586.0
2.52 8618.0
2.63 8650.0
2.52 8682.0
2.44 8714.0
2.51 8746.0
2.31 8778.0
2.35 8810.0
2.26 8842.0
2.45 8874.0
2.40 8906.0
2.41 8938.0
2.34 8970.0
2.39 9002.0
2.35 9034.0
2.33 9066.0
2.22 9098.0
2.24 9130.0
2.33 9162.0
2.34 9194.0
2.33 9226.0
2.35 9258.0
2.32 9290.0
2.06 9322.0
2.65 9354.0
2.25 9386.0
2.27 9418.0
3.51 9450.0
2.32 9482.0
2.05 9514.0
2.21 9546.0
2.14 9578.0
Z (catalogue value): 0.15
